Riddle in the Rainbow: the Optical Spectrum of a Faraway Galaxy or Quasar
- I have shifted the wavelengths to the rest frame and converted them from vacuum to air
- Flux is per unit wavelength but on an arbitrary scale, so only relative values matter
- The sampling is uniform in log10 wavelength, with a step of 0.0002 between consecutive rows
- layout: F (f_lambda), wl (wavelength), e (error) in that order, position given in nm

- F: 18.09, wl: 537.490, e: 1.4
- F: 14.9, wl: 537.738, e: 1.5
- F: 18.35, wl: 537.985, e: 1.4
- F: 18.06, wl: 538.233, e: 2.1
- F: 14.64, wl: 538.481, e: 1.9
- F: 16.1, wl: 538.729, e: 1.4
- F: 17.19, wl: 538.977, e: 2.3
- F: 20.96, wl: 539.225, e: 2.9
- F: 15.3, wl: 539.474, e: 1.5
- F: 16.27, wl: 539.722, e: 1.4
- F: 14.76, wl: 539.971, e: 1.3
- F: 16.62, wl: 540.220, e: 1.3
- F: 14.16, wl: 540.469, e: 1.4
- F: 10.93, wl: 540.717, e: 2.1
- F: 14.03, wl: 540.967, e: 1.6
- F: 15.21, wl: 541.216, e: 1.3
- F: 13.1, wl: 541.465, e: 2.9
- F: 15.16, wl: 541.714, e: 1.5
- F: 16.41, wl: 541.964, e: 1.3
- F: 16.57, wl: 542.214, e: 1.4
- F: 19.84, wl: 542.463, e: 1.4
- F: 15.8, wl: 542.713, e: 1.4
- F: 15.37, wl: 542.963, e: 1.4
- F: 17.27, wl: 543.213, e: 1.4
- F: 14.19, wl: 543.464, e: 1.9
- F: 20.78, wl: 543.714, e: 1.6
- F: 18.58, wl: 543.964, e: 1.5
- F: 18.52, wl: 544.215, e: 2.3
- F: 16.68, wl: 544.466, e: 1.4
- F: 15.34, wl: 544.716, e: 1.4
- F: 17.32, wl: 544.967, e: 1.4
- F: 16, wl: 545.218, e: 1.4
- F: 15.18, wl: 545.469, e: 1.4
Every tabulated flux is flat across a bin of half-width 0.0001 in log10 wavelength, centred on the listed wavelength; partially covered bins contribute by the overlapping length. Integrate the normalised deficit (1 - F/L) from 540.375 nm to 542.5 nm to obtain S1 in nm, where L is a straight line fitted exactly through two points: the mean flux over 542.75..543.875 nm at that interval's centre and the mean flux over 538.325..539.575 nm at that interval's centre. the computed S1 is 0.25 nm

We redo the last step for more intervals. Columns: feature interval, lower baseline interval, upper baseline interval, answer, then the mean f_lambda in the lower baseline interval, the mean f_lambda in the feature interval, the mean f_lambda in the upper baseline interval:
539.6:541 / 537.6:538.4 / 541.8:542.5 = 0.21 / 17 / 14.5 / 17.2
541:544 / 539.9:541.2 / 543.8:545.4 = -0.15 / 14.2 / 16.4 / 17.1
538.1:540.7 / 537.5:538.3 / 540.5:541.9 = -0.09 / 17.2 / 16.2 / 13.8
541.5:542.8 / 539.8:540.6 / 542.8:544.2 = -0.01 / 15.2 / 16.5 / 17.3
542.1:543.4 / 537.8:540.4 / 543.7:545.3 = 0.03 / 16.7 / 16.8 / 17.4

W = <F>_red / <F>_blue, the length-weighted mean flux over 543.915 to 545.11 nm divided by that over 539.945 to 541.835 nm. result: 1.2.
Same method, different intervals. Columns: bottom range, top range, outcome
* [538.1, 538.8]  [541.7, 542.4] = 1.01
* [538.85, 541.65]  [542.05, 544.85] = 1.12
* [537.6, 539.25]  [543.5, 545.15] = 1.04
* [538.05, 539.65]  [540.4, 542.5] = 0.87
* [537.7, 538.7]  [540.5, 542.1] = 0.85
